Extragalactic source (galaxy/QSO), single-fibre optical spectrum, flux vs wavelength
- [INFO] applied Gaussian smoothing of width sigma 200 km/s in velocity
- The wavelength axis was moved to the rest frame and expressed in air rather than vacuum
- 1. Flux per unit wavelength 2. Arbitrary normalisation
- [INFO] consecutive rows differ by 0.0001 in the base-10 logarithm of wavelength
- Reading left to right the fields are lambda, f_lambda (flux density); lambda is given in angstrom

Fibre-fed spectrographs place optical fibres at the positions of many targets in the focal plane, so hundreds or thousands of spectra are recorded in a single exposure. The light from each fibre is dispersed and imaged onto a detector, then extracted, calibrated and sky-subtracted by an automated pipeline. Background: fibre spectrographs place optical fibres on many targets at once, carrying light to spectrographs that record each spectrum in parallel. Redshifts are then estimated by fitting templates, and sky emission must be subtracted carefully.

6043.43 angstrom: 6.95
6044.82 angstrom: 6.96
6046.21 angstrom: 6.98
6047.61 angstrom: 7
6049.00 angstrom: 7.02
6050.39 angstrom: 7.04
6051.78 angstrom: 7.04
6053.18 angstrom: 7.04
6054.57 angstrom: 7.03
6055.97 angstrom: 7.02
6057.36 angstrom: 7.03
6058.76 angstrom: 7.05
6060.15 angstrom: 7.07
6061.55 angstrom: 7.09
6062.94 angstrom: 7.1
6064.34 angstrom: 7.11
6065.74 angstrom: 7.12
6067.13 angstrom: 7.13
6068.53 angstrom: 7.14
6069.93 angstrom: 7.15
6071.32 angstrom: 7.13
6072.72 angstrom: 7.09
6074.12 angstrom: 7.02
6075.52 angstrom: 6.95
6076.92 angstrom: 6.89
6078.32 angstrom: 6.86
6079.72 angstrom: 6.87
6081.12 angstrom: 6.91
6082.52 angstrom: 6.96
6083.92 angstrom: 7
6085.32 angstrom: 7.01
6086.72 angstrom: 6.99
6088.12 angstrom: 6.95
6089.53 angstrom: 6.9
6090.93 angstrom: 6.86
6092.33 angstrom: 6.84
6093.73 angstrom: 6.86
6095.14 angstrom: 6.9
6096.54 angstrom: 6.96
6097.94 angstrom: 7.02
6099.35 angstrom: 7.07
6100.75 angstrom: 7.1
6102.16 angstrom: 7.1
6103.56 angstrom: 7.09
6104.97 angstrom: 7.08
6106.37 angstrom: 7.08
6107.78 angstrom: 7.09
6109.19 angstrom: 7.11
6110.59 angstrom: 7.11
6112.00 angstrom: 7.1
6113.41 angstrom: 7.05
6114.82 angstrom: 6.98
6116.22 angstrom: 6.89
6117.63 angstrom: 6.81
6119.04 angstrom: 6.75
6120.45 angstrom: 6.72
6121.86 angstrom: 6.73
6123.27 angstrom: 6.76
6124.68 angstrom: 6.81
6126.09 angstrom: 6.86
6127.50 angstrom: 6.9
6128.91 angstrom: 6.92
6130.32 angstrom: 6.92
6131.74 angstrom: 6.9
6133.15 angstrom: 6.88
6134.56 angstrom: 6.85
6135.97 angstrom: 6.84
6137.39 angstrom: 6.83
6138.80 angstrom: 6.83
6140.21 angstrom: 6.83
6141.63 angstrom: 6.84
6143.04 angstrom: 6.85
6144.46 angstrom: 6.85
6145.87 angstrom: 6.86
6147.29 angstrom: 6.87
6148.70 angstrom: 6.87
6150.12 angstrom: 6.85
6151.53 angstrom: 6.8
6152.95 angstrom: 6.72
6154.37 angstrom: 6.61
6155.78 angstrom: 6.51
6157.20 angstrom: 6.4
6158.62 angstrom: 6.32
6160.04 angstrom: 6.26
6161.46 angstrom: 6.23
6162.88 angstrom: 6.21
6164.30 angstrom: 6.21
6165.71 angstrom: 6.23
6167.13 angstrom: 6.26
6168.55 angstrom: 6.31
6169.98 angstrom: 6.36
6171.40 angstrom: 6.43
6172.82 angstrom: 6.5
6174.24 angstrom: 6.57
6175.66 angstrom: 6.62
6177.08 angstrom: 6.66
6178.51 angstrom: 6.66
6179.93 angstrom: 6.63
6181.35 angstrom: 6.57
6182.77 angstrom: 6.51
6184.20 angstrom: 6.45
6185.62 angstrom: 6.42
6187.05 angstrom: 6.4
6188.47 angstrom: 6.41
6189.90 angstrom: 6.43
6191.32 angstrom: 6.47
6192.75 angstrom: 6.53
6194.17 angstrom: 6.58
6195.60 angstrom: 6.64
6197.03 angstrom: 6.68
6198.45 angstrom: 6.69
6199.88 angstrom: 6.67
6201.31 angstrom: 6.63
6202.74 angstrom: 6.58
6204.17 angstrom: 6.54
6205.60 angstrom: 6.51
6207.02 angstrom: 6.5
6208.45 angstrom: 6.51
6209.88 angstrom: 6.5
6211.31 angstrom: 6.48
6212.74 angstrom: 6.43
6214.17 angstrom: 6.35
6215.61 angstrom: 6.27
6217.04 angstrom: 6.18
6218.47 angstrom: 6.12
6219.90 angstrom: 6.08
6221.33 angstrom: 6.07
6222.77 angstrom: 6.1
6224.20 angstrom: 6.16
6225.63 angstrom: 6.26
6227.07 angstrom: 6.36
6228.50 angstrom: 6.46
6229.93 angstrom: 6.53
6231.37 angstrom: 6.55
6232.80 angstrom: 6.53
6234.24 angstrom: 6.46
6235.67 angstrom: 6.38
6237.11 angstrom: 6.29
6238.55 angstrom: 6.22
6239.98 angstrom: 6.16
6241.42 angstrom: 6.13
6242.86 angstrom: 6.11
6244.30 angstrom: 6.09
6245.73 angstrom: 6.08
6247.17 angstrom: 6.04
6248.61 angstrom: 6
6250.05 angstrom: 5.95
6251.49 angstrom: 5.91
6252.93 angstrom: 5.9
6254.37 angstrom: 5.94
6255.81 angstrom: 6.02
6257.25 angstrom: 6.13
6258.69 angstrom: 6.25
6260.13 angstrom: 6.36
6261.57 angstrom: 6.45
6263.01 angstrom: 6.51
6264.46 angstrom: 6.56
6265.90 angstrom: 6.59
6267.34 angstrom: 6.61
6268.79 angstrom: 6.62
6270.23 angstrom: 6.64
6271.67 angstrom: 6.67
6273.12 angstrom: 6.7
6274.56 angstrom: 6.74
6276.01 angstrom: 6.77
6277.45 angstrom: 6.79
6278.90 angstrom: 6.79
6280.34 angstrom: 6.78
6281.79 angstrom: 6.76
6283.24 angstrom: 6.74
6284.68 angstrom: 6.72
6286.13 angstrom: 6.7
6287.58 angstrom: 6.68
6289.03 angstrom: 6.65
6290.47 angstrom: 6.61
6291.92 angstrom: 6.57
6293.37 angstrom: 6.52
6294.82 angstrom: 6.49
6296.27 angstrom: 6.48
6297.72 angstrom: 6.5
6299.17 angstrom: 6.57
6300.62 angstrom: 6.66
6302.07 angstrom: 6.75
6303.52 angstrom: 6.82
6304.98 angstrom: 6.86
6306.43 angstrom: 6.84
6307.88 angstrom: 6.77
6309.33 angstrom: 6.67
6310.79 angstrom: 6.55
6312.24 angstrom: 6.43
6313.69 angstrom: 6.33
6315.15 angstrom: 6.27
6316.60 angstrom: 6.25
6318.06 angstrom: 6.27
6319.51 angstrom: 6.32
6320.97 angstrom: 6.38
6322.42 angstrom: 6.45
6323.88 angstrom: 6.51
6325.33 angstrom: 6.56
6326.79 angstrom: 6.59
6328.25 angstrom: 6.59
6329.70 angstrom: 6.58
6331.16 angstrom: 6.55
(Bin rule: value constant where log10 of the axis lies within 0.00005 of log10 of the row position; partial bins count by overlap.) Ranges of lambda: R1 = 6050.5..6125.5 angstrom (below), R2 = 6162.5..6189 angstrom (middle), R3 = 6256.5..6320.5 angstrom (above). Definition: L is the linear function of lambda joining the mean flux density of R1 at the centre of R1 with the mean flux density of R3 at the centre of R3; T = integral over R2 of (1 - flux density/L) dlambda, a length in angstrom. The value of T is 1.4 angstrom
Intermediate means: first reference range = 6.99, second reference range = 6.58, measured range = 6.45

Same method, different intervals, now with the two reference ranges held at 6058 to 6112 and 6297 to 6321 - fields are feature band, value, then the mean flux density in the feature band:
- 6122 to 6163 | 1.0 angstrom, 6.74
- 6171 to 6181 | 0.4 angstrom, 6.59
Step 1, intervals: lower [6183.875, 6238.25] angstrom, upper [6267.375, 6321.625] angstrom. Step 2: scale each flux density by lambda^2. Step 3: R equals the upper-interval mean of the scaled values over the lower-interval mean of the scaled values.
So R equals 1.06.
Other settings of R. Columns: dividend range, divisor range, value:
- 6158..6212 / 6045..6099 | 0.96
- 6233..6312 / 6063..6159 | 0.99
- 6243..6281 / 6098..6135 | 0.96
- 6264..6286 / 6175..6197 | 1.06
